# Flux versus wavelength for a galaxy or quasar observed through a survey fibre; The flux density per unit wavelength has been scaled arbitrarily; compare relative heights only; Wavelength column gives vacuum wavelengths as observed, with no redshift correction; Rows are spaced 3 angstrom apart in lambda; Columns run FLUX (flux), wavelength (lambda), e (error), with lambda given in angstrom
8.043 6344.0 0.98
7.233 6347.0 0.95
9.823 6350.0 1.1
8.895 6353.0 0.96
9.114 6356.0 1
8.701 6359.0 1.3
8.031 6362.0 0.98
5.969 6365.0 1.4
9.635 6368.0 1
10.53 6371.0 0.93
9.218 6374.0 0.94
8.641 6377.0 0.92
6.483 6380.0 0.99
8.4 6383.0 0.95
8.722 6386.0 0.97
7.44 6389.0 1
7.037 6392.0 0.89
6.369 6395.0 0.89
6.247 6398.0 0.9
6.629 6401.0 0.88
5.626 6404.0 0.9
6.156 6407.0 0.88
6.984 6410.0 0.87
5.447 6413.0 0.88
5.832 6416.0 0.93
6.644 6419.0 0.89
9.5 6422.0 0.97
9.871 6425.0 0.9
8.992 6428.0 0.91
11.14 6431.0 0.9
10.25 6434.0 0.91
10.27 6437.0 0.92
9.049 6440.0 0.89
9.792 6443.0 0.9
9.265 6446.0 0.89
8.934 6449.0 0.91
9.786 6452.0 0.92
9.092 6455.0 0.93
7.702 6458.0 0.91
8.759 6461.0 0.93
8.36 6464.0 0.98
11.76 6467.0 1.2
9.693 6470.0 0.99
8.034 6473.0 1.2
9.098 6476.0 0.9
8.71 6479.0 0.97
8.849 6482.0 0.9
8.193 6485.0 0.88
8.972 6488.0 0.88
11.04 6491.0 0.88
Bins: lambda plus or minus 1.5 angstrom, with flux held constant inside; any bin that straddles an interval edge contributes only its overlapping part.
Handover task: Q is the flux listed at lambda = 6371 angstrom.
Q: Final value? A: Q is 10.53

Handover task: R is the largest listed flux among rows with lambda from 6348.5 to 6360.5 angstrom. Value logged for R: 9.823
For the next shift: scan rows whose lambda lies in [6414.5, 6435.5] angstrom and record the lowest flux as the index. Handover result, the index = 5.832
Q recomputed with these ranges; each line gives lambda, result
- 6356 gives 9.114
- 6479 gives 8.71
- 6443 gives 9.792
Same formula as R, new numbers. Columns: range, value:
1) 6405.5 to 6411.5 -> 6.984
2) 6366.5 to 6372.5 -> 10.53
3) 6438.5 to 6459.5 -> 9.792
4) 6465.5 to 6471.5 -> 11.76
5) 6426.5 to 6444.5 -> 11.14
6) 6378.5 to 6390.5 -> 8.722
